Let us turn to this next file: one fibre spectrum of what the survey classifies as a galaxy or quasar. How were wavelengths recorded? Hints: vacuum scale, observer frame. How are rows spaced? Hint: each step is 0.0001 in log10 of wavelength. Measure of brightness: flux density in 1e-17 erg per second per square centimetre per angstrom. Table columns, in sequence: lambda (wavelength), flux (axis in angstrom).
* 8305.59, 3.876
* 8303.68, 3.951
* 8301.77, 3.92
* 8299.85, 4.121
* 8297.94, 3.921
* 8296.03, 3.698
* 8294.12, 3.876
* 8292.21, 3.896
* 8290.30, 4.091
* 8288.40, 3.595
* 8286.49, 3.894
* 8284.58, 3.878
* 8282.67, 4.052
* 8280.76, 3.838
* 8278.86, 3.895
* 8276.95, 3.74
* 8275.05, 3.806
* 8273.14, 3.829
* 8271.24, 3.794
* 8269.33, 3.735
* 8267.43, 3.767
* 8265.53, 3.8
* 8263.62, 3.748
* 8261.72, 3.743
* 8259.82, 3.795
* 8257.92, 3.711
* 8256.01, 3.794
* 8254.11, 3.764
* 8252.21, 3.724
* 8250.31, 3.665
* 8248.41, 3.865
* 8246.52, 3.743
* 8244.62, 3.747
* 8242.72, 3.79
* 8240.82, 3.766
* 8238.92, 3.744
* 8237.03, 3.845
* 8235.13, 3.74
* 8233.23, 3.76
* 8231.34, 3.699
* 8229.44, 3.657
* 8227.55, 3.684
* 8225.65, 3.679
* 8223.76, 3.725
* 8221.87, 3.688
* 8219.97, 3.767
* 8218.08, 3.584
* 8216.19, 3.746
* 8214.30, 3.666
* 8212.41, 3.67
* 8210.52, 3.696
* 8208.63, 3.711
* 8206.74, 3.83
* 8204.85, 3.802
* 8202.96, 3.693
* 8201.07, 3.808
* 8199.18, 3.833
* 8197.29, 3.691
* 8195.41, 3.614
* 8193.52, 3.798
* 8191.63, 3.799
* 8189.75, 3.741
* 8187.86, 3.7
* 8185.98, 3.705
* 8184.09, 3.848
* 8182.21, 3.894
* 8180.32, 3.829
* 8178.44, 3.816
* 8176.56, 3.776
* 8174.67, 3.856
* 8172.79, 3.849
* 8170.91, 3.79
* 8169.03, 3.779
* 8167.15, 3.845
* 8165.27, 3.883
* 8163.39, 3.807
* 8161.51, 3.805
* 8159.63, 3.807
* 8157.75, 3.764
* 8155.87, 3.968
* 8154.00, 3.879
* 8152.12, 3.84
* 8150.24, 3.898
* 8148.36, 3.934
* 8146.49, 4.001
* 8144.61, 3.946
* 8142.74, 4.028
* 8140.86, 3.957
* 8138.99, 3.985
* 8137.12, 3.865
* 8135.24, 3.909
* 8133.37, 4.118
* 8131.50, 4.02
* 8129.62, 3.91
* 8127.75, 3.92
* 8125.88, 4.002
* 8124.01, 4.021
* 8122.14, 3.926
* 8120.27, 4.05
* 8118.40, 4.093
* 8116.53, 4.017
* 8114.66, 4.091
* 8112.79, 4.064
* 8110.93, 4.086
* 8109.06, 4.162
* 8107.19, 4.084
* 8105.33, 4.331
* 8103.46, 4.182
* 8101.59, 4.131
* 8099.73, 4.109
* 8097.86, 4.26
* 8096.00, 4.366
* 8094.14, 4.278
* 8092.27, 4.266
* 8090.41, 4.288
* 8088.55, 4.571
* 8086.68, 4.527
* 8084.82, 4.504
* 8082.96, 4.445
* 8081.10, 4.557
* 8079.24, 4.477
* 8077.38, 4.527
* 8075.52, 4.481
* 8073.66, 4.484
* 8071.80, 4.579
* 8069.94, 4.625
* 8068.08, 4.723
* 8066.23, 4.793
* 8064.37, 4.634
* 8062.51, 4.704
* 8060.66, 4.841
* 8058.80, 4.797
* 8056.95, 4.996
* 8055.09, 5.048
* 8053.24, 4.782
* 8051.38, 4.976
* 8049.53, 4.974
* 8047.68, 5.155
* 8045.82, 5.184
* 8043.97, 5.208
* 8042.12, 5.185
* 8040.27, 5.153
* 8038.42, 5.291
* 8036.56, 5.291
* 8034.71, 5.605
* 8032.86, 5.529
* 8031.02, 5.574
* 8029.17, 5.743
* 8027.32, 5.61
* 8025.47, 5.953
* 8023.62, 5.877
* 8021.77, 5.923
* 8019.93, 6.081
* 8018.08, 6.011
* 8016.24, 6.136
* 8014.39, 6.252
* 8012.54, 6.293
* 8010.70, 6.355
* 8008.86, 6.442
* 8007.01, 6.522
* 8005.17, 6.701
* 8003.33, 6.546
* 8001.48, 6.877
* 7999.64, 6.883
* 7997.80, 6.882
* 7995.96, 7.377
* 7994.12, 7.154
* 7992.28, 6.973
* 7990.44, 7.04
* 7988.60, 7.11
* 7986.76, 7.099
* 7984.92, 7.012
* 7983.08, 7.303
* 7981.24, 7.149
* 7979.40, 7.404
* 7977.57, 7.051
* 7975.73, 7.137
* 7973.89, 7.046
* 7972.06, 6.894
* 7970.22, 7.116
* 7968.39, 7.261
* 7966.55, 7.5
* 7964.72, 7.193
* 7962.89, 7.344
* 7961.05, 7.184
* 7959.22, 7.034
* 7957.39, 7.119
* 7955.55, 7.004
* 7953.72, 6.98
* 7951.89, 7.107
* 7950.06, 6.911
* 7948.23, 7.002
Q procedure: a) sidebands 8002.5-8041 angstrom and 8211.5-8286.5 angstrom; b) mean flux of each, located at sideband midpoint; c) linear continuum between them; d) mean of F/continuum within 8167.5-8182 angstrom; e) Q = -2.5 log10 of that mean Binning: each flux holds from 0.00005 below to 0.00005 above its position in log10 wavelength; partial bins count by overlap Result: 0.17 mag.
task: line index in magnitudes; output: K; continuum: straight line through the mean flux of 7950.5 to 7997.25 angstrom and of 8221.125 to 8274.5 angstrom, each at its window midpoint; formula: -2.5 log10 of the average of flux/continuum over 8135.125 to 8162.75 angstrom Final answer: 0.26 mag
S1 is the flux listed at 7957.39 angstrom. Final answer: 7.119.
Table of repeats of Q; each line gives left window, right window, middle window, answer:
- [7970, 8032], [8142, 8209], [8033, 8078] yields 0.17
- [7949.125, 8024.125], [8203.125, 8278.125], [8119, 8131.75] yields 0.28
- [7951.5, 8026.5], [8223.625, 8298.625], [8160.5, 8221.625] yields 0.21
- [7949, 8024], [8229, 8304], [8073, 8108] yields 0.30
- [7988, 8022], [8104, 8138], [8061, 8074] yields 0.12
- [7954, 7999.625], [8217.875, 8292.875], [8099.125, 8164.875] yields 0.30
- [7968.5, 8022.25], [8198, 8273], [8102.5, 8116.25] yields 0.28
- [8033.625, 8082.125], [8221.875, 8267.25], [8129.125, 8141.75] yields 0.12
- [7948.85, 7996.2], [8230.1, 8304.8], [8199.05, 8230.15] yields 0.18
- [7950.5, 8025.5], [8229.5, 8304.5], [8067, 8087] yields 0.28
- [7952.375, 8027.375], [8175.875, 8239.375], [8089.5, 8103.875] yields 0.24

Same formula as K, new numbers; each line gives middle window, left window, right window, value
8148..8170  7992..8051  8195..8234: 0.14 mag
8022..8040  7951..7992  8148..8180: 0.10 mag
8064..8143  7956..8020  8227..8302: 0.30 mag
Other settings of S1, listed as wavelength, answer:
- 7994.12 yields 7.154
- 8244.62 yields 3.747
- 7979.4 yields 7.404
